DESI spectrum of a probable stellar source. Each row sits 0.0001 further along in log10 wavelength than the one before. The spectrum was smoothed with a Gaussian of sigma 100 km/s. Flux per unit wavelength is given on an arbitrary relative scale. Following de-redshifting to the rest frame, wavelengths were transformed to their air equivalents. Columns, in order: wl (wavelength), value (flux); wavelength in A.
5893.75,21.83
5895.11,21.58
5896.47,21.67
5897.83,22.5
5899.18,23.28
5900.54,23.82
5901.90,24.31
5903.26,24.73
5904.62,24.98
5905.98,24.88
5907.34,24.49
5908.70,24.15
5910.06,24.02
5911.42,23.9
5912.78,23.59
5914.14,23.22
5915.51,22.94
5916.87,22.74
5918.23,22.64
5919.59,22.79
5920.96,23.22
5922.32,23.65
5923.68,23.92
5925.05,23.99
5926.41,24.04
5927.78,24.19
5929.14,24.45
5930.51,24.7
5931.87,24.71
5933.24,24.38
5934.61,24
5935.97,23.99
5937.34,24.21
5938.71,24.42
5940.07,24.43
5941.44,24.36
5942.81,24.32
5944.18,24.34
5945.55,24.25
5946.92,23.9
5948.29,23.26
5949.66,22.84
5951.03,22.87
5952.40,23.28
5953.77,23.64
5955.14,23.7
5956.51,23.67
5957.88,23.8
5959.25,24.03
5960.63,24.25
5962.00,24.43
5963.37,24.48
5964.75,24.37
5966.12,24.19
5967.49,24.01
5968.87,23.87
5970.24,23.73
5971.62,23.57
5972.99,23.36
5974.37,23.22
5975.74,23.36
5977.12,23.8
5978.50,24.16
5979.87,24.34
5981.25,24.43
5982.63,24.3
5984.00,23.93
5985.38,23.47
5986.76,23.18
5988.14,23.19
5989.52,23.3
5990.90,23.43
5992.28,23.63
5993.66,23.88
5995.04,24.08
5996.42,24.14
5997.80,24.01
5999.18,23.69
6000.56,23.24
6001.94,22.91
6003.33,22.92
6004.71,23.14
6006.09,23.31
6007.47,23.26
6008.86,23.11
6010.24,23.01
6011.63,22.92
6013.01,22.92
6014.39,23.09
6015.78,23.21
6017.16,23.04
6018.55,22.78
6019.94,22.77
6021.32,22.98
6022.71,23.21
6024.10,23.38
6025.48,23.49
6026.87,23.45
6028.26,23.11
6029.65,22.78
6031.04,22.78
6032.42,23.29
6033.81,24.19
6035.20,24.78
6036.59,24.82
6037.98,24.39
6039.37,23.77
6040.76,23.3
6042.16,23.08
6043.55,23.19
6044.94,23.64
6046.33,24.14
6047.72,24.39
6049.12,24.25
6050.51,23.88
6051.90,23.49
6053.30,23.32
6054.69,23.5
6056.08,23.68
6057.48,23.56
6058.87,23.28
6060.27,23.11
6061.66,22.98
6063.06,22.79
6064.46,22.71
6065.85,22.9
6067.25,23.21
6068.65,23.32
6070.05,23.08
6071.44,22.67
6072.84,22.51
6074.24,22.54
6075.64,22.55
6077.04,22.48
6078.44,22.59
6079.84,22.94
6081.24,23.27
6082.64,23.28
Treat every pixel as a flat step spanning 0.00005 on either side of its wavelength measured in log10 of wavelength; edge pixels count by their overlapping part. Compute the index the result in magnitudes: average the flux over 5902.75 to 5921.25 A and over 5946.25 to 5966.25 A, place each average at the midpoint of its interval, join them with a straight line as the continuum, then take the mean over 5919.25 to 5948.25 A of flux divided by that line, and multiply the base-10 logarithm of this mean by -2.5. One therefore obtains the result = -0.02 mag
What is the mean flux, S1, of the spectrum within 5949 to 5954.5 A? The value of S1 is 23.2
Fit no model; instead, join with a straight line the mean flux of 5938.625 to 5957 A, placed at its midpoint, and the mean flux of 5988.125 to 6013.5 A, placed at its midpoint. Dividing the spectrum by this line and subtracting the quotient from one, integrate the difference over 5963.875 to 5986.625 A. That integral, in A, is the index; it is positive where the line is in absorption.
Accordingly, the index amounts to -0.3 A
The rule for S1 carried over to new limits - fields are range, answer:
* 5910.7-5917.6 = 23.3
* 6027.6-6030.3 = 22.9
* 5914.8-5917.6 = 22.8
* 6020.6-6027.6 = 23.3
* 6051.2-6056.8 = 23.5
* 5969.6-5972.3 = 23.6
